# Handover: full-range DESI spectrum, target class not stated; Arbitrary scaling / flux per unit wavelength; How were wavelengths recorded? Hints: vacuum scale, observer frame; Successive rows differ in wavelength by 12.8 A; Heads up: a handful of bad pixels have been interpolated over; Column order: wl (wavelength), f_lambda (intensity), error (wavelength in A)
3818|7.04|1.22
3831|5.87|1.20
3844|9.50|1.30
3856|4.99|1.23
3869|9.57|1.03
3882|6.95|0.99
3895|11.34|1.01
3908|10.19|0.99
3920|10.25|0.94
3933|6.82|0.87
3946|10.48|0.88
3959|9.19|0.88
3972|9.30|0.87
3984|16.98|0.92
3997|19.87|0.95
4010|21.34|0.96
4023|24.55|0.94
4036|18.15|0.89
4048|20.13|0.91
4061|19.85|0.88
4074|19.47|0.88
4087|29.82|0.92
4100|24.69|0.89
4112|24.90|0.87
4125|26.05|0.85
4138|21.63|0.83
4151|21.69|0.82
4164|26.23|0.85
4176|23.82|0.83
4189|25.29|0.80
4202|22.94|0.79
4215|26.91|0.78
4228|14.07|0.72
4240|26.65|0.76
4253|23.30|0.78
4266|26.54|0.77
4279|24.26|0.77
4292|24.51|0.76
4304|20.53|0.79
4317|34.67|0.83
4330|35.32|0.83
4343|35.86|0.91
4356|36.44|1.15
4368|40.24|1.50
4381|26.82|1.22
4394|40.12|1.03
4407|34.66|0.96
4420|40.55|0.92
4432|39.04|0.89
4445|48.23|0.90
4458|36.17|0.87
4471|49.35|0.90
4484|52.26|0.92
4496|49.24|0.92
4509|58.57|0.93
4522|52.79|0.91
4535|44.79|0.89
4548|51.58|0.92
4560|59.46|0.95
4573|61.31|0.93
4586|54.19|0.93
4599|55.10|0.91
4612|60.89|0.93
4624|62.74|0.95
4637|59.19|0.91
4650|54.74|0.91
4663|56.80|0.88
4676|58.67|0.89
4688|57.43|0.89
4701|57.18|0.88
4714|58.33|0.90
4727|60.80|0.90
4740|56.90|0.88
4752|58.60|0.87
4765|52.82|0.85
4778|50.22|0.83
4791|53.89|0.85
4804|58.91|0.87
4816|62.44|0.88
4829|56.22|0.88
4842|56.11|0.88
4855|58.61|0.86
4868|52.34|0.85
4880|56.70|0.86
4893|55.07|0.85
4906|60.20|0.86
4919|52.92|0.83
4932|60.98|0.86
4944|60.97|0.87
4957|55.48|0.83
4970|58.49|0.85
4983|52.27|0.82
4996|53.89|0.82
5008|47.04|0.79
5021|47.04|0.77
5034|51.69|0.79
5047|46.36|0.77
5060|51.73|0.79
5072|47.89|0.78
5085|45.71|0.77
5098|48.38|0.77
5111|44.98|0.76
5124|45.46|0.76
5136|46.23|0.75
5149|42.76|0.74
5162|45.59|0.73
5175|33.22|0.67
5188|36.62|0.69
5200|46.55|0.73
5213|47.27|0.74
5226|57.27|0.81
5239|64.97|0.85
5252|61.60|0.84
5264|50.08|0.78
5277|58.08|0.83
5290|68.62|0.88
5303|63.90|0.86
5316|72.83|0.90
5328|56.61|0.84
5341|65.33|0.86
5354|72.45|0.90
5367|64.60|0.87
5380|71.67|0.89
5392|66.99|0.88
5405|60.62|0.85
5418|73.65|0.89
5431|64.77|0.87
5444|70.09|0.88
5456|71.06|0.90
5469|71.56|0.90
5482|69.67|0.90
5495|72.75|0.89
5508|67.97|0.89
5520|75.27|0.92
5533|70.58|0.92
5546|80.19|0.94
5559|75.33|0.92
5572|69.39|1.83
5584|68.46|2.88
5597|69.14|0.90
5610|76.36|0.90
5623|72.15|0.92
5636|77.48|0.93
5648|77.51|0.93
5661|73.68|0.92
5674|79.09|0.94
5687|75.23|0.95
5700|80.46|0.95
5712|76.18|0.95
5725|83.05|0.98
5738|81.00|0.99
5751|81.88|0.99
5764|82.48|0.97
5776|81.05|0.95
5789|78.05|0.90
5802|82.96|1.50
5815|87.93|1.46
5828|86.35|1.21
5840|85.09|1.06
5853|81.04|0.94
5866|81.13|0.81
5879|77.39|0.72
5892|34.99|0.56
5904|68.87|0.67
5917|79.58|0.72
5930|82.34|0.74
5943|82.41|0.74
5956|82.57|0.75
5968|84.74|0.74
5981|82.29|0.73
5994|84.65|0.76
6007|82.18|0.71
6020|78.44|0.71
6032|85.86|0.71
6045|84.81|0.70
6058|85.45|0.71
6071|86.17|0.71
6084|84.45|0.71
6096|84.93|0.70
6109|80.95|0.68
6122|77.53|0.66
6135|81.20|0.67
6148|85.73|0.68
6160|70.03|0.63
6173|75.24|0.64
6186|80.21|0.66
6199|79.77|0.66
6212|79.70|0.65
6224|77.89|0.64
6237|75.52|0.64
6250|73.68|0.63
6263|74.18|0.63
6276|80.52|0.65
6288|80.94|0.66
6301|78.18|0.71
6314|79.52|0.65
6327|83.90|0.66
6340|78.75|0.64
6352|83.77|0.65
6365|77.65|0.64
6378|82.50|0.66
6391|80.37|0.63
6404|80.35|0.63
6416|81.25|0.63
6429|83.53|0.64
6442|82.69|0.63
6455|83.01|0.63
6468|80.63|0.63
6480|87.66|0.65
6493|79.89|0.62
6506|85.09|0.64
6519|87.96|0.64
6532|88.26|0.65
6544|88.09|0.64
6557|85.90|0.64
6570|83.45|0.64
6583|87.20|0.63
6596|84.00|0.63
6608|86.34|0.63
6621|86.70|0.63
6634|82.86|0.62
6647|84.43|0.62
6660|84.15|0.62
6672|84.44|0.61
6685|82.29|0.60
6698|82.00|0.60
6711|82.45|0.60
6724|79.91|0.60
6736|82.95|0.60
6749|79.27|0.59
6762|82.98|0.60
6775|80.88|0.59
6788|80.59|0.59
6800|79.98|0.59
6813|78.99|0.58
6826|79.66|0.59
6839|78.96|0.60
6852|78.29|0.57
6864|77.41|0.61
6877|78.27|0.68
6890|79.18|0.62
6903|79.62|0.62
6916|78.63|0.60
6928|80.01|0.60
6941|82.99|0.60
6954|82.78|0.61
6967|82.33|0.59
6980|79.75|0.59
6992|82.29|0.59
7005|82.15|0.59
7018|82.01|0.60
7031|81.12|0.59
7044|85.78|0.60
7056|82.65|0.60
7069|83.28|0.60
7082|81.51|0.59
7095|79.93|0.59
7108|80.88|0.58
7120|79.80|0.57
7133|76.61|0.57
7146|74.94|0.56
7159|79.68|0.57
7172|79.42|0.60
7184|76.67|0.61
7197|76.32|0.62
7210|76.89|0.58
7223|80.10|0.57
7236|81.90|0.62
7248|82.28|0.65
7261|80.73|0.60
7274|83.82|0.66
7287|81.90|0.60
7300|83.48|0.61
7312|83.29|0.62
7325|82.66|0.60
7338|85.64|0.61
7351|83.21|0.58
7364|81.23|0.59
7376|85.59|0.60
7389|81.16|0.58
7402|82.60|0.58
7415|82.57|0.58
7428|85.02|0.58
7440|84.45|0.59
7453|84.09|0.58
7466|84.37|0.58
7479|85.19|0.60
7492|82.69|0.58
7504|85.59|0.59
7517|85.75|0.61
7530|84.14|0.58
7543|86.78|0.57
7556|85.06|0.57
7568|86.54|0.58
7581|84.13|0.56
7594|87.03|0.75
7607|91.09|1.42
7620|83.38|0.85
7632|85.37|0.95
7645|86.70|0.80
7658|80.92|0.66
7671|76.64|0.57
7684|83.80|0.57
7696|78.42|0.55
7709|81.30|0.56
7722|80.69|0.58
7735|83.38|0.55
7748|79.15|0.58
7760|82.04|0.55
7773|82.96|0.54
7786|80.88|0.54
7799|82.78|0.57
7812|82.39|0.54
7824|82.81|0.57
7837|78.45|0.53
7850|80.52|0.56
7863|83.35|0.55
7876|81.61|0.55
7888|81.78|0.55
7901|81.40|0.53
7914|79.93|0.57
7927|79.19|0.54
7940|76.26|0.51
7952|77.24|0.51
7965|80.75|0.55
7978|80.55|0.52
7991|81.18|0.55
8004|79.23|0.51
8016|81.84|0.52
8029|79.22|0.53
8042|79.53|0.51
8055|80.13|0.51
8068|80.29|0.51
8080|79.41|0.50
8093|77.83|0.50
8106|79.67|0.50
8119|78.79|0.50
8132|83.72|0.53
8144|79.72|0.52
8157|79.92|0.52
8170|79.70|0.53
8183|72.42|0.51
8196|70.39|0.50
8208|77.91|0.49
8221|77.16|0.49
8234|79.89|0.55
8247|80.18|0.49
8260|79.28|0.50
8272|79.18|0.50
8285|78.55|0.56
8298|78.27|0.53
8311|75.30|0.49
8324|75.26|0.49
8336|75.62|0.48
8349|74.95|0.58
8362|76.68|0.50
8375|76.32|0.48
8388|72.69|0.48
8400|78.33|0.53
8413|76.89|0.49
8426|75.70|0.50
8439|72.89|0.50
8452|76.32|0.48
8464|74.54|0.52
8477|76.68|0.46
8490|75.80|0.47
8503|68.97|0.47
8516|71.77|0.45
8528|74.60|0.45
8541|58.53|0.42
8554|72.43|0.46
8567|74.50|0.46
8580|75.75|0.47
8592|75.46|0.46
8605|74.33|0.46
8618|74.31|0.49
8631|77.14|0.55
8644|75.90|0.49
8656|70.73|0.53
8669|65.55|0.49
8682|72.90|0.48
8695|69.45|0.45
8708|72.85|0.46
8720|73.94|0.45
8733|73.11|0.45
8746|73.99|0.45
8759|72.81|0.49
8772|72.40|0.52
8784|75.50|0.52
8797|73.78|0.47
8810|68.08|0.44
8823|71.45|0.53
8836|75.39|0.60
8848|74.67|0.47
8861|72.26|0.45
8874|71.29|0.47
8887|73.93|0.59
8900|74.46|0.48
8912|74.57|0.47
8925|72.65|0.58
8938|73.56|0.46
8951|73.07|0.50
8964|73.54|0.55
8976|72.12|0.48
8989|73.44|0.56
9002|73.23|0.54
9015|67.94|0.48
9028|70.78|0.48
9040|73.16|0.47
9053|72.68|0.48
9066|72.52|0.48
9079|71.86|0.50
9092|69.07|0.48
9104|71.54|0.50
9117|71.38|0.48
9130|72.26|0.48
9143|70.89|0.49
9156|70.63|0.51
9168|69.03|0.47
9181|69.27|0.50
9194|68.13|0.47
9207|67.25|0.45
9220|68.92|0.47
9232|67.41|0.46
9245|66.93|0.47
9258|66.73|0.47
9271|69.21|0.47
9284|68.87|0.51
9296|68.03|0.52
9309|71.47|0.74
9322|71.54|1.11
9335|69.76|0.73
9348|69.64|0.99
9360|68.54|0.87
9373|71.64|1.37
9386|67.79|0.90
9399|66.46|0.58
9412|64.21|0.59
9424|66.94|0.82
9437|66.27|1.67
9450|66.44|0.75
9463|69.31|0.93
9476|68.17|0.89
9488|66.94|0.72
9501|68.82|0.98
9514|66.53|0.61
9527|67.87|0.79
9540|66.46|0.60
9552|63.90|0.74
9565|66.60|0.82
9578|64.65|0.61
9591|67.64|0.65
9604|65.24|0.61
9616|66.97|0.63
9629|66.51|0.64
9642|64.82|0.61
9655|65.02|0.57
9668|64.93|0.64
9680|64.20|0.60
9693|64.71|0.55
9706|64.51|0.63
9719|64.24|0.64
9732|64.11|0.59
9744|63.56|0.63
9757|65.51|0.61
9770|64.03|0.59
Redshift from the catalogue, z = 0.00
